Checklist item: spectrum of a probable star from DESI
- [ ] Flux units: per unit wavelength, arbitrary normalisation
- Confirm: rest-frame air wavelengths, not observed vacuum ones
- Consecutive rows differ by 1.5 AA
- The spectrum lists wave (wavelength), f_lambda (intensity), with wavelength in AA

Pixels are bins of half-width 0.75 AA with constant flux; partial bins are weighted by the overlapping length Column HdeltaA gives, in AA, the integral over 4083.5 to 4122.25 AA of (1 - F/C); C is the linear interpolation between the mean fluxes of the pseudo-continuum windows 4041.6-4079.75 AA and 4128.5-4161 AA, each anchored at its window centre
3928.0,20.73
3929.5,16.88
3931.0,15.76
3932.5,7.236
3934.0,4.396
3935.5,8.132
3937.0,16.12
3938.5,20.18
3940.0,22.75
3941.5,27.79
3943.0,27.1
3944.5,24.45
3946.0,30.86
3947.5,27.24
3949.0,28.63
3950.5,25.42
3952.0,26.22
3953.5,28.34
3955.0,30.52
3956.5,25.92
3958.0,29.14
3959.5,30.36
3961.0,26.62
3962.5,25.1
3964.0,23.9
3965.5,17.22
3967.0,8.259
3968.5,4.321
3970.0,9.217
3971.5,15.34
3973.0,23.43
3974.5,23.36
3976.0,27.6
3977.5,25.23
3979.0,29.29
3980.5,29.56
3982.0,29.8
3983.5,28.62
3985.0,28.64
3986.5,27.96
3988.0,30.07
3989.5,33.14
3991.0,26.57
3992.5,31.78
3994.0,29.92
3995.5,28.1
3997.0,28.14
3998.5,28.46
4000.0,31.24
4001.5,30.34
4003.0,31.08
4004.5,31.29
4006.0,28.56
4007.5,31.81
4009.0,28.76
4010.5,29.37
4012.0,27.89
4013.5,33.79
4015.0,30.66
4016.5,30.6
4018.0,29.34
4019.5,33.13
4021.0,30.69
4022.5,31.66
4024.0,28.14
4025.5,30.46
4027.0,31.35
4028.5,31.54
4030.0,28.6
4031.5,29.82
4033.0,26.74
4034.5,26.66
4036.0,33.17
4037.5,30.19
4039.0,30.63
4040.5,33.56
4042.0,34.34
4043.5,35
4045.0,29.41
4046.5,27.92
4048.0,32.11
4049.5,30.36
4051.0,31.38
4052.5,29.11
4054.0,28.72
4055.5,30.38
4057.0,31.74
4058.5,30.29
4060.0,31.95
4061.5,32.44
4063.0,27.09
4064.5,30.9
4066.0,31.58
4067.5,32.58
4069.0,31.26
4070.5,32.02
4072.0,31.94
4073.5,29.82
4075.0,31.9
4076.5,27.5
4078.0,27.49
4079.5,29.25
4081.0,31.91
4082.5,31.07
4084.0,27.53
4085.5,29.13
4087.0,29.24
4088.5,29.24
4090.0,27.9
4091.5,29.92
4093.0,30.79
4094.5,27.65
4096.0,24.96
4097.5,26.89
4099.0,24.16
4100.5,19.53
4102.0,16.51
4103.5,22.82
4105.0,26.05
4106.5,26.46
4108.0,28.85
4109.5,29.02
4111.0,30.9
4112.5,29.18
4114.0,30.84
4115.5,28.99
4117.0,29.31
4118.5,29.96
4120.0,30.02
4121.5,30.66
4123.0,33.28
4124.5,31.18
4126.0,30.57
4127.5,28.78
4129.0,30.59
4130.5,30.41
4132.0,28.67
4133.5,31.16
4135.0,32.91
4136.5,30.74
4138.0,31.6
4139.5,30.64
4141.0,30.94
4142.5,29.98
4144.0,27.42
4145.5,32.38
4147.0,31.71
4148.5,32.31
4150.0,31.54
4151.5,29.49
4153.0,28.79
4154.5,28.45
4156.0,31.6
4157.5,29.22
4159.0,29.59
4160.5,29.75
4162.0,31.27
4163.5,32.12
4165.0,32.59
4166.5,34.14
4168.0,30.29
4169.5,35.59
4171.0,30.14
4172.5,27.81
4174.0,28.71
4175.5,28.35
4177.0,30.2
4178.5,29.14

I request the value 3.82 AA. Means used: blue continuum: 30.7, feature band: 27.6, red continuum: 30.5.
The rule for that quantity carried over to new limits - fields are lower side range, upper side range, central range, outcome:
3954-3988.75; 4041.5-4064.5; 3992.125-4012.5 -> -2.5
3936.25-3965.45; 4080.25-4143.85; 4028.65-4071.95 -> -4.7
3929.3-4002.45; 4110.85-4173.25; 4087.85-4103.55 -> 1.8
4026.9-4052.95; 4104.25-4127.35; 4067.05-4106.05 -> 2.7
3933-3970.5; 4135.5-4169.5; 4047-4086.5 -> -4.9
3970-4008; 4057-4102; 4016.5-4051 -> -2.6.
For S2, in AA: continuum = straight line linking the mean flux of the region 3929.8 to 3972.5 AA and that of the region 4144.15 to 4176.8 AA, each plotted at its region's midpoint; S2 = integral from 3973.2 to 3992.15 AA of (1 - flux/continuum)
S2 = -4.95 AA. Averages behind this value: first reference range 20.9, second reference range 30.7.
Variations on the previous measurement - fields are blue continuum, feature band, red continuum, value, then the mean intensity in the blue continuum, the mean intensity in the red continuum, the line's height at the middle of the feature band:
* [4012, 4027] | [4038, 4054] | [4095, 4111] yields -1.28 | 30.8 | 24.9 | 28.9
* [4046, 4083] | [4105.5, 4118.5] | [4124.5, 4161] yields 0.54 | 30.5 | 30.4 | 30.5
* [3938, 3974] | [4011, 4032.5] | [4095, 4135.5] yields -4.39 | 23.3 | 28.2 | 25.3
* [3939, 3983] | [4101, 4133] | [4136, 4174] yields 0.91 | 24.2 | 30.8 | 29.5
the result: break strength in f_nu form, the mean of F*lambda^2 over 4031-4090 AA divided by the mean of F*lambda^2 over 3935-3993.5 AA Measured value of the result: 1.3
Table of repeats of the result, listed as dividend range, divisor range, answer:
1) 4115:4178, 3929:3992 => 1.45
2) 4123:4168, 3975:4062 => 1.09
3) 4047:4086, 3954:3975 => 1.53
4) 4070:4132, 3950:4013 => 1.15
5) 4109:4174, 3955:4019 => 1.23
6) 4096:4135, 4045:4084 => 0.95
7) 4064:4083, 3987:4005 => 1.06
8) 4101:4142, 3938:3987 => 1.29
